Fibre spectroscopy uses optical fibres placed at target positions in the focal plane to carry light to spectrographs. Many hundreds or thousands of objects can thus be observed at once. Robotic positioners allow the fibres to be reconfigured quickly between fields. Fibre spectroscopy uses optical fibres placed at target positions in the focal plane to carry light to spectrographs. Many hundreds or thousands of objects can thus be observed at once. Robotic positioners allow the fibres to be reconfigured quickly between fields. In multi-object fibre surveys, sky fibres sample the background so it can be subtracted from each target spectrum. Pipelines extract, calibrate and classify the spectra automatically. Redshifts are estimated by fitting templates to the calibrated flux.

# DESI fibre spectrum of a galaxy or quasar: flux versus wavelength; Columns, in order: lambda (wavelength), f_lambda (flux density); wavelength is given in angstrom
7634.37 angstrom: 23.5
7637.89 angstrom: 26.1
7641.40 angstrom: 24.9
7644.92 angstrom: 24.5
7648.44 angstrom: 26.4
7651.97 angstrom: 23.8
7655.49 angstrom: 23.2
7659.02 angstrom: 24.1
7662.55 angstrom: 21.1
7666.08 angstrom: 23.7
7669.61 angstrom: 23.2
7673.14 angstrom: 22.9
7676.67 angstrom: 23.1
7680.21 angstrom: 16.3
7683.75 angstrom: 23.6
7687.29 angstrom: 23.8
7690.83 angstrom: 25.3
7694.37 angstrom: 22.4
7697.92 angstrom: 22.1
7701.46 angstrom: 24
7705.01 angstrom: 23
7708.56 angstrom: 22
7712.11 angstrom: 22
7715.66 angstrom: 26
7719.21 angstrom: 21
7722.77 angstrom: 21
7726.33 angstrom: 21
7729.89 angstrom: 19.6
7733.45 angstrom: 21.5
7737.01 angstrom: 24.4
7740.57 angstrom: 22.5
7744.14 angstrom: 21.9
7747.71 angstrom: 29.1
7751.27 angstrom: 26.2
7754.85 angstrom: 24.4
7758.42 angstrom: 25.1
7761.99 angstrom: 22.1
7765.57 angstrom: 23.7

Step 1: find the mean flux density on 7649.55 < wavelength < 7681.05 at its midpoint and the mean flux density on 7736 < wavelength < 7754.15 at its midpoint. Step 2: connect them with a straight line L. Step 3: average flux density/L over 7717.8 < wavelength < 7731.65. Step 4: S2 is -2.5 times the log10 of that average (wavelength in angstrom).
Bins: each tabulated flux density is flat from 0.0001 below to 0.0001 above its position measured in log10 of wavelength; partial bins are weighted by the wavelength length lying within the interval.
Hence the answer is 0.18 mag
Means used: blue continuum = 22.6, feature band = 20.6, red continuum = 24.8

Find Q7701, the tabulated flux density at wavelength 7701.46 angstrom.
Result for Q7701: 24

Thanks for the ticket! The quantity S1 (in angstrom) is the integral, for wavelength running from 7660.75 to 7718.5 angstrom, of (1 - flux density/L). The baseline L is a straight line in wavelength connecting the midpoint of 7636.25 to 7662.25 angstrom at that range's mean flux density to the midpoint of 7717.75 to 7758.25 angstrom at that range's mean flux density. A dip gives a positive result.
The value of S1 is 2.6 angstrom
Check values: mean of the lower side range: 24.5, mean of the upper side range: 23.1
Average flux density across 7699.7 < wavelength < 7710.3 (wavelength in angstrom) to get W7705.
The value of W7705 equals 23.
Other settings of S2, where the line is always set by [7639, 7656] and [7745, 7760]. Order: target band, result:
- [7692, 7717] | 0.10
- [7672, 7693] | 0.12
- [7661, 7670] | 0.11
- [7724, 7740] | 0.19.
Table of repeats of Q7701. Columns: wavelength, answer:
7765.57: 23.7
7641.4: 24.9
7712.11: 22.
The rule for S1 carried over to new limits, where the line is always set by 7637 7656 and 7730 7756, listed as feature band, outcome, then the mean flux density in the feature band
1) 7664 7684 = 2.1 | 22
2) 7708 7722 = 0.9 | 22.7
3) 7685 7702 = 0.7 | 23.5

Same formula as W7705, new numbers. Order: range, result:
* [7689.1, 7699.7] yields 23.3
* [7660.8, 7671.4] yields 22.7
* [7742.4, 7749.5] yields 25.5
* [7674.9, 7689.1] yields 21.7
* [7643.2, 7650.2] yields 25.5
